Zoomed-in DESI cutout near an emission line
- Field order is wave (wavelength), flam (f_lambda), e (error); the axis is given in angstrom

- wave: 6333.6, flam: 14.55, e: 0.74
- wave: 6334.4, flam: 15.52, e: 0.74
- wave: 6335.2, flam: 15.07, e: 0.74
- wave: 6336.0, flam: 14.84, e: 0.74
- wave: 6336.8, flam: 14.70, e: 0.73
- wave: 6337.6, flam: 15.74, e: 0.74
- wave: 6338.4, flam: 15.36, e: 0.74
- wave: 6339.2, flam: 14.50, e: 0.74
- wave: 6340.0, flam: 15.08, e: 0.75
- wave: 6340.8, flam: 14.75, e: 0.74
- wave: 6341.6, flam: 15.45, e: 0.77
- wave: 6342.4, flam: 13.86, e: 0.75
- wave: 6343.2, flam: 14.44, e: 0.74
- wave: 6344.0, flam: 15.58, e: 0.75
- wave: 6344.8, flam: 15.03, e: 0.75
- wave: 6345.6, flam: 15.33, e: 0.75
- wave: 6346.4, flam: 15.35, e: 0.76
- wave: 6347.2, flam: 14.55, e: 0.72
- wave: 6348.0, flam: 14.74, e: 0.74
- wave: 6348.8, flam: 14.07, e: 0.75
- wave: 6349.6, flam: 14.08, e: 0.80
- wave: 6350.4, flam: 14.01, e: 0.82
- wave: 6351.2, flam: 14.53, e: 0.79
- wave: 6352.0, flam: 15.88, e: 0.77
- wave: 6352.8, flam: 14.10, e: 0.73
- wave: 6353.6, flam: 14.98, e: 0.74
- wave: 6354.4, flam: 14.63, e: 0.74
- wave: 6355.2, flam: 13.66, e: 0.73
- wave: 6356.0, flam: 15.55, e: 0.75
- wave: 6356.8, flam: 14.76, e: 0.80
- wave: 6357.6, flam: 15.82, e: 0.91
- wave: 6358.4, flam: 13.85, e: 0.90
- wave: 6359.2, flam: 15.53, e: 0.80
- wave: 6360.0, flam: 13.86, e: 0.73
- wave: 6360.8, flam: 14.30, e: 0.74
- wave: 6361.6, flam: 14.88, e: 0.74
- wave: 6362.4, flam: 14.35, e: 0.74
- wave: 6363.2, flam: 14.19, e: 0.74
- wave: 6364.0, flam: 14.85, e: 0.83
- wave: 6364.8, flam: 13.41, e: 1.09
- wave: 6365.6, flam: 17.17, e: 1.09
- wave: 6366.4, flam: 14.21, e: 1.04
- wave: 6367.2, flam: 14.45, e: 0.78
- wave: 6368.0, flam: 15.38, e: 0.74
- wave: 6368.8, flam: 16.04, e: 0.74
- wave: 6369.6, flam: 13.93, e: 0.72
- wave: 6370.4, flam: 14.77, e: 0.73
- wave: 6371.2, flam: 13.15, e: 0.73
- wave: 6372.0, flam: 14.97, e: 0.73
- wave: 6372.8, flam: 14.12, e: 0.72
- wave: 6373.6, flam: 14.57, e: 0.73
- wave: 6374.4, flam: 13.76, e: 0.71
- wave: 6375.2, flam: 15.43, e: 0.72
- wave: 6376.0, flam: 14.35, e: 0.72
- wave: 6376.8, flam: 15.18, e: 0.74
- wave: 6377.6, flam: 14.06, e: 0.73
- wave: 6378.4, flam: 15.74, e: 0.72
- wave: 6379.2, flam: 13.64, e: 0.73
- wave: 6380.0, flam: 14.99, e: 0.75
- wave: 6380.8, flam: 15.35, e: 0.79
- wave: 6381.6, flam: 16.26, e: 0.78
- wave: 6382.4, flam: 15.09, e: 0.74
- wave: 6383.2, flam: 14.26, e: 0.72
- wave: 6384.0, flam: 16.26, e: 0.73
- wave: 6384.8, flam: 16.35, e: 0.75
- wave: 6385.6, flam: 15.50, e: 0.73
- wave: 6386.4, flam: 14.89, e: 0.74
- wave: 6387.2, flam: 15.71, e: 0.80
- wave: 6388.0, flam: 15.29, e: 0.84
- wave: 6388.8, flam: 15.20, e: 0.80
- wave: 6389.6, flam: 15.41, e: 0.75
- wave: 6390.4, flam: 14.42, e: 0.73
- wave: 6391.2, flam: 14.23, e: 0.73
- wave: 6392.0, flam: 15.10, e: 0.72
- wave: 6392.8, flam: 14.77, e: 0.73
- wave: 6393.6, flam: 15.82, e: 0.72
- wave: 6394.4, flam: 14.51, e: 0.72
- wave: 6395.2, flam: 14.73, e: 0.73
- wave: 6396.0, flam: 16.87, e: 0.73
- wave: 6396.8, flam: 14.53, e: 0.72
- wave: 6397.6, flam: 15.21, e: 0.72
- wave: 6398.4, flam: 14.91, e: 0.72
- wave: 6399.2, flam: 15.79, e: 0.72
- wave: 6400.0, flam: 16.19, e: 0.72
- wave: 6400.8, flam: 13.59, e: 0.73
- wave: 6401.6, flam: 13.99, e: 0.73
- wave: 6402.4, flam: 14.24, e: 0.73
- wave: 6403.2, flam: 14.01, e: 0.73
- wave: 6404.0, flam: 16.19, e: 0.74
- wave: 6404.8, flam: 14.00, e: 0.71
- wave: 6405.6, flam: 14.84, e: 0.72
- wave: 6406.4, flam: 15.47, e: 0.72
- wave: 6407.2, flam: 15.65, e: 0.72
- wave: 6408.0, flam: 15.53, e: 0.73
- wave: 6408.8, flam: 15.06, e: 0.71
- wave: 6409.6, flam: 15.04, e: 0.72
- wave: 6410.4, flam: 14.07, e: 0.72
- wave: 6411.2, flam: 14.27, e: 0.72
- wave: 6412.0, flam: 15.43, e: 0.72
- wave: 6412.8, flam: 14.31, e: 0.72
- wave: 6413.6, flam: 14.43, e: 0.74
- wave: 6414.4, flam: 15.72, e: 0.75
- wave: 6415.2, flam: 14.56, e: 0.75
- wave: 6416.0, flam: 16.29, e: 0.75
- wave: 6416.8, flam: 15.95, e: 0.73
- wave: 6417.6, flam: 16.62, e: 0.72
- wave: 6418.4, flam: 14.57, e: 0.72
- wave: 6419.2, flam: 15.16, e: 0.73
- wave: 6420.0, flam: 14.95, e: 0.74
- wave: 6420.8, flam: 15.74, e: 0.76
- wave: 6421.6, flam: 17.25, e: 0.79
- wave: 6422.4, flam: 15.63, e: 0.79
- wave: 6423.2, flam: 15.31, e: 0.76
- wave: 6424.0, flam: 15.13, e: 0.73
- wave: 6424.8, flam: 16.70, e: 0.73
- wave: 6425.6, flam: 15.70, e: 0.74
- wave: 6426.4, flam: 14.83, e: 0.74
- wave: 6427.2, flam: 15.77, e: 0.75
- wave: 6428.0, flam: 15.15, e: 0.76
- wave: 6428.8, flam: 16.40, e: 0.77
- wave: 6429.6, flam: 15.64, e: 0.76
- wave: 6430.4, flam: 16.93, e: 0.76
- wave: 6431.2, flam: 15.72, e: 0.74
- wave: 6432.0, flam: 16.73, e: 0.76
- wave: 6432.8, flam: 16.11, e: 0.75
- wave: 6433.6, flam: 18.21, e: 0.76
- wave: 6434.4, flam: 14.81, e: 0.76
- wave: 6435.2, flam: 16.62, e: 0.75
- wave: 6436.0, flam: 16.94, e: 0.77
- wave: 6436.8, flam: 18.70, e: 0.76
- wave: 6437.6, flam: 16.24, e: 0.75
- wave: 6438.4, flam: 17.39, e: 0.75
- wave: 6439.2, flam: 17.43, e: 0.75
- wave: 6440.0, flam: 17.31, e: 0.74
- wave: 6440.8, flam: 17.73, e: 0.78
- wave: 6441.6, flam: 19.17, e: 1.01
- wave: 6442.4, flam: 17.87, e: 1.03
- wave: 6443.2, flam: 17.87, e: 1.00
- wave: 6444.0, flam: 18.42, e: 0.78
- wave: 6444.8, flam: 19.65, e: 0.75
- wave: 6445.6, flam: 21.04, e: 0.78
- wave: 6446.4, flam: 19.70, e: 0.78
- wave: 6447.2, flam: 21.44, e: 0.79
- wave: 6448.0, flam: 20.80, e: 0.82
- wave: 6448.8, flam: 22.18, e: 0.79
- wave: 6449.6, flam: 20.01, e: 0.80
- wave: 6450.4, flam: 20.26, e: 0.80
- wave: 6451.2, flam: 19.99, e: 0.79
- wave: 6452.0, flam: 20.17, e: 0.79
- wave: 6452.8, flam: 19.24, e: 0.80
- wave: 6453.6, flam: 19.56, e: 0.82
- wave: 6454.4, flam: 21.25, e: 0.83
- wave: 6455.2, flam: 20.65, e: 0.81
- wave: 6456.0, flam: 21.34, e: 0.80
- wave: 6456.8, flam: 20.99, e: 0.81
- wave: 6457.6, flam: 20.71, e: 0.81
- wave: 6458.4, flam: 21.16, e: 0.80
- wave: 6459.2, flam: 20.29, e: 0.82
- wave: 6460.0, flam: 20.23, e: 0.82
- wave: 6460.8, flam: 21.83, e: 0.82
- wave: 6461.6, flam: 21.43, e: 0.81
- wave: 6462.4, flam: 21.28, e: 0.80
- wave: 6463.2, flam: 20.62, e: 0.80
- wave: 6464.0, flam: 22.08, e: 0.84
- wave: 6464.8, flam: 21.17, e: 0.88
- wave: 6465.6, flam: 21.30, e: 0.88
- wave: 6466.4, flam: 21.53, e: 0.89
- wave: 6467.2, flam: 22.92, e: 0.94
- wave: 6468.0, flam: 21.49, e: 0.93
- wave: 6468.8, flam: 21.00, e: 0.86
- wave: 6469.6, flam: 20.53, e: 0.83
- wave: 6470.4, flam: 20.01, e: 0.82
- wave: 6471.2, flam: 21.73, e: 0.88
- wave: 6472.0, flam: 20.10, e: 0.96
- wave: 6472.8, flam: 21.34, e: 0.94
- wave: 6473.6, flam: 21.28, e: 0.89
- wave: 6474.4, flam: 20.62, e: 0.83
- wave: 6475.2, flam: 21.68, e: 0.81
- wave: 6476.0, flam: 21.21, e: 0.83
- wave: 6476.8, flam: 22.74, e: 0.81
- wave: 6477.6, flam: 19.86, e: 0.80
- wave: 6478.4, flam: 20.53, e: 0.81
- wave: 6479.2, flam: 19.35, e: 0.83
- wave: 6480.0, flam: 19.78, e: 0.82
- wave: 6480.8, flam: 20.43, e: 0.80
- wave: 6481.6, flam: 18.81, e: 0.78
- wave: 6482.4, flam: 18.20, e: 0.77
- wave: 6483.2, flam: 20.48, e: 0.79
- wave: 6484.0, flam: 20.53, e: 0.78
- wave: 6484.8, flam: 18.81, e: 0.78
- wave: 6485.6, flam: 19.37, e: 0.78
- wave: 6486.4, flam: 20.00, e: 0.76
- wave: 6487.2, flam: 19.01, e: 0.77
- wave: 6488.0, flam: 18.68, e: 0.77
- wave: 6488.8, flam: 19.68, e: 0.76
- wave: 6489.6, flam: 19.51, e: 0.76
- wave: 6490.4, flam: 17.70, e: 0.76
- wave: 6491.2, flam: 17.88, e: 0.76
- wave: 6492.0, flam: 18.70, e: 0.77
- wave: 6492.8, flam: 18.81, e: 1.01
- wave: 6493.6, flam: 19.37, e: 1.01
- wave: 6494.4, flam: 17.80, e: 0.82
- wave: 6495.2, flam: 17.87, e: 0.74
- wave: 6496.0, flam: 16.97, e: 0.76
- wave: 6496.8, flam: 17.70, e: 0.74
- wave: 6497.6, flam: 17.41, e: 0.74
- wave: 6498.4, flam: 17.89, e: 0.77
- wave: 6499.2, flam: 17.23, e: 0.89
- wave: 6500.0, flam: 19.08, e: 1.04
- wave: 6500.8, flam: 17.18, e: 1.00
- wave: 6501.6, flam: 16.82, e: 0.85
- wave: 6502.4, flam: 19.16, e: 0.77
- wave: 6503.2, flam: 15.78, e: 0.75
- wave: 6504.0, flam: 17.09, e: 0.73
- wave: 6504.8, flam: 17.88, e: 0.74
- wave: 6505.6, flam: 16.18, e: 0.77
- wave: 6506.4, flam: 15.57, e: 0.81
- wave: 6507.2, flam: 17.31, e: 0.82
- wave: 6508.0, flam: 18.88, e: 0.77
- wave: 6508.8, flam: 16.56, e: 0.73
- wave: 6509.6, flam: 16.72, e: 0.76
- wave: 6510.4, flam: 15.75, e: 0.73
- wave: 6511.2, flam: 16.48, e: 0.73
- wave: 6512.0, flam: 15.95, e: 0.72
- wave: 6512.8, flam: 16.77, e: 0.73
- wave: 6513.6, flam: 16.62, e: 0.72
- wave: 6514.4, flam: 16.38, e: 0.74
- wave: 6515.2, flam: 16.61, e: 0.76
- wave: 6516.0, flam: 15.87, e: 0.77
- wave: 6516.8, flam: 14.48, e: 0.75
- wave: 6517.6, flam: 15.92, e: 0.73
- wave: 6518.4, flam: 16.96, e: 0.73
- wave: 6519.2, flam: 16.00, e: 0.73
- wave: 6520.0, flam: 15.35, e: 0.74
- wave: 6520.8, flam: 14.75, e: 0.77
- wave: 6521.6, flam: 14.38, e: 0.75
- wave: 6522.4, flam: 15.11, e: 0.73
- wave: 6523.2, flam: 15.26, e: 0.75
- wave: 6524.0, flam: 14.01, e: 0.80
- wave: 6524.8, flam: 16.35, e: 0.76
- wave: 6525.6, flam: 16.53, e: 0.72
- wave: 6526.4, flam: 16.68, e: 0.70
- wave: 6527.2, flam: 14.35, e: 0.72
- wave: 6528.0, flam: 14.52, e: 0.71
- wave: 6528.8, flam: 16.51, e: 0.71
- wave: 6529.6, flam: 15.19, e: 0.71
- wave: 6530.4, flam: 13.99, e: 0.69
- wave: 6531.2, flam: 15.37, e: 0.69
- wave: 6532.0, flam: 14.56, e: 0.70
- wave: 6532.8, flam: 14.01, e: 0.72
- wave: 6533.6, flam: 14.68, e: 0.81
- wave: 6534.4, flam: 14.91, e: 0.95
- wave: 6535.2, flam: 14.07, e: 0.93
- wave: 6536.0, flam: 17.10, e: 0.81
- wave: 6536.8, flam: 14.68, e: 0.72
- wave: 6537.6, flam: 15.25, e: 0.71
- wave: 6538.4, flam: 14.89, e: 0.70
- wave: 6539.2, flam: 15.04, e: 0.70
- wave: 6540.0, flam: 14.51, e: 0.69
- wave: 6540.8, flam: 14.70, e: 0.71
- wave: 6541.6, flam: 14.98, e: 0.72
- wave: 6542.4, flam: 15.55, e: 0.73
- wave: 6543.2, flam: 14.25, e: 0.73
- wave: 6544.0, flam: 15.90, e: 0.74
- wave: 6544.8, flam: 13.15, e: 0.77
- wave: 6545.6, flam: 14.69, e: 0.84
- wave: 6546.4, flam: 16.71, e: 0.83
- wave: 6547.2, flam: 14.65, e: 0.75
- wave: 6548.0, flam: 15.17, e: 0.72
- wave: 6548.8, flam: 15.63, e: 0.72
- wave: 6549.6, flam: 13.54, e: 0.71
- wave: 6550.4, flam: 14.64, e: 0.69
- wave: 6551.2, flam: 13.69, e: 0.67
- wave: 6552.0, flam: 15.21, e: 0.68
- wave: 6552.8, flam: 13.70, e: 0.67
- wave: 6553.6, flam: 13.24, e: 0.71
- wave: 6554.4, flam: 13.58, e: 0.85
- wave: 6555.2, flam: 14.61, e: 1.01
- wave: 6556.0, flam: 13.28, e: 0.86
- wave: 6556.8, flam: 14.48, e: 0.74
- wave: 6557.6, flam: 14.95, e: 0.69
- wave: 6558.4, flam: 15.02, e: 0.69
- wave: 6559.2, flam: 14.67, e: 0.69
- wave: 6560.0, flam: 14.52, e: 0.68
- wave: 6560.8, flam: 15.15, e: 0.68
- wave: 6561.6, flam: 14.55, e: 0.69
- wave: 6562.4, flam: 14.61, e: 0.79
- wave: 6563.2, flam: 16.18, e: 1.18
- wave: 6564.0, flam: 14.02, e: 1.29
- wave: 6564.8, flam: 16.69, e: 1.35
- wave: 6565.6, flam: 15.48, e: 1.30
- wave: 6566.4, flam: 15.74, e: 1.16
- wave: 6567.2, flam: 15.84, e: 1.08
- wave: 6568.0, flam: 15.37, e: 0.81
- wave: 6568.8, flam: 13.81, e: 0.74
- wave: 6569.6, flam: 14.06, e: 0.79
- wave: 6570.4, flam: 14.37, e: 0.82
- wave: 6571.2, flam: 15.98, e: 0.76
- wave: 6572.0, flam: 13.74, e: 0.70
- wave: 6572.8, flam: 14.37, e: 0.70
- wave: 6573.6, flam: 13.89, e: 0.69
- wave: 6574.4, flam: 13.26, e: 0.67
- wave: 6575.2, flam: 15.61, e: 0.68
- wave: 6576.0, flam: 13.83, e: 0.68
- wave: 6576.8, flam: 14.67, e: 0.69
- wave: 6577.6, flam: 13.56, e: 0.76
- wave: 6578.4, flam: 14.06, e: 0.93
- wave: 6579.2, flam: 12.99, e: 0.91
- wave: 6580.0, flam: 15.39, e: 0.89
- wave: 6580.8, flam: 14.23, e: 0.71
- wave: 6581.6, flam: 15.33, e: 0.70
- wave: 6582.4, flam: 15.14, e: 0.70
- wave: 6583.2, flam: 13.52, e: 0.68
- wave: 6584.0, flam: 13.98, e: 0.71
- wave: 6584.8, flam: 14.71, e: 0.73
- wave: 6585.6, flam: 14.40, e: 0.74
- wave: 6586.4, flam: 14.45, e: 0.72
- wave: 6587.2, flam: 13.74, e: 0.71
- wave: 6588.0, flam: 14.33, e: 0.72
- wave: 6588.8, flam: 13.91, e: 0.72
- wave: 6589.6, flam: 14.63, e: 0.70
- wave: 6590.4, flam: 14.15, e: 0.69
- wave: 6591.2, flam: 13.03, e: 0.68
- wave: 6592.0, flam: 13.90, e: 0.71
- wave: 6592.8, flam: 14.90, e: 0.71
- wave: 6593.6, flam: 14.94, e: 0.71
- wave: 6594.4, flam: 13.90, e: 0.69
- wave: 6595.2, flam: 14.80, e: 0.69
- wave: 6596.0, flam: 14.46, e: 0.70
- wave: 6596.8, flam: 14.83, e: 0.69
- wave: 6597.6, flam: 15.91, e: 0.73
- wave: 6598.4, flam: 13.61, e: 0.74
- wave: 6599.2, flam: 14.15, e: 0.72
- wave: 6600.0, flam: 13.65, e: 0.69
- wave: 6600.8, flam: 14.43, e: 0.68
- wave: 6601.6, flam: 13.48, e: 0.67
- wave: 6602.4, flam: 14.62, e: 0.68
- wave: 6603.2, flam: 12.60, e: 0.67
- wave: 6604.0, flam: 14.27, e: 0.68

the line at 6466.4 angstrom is Mg II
